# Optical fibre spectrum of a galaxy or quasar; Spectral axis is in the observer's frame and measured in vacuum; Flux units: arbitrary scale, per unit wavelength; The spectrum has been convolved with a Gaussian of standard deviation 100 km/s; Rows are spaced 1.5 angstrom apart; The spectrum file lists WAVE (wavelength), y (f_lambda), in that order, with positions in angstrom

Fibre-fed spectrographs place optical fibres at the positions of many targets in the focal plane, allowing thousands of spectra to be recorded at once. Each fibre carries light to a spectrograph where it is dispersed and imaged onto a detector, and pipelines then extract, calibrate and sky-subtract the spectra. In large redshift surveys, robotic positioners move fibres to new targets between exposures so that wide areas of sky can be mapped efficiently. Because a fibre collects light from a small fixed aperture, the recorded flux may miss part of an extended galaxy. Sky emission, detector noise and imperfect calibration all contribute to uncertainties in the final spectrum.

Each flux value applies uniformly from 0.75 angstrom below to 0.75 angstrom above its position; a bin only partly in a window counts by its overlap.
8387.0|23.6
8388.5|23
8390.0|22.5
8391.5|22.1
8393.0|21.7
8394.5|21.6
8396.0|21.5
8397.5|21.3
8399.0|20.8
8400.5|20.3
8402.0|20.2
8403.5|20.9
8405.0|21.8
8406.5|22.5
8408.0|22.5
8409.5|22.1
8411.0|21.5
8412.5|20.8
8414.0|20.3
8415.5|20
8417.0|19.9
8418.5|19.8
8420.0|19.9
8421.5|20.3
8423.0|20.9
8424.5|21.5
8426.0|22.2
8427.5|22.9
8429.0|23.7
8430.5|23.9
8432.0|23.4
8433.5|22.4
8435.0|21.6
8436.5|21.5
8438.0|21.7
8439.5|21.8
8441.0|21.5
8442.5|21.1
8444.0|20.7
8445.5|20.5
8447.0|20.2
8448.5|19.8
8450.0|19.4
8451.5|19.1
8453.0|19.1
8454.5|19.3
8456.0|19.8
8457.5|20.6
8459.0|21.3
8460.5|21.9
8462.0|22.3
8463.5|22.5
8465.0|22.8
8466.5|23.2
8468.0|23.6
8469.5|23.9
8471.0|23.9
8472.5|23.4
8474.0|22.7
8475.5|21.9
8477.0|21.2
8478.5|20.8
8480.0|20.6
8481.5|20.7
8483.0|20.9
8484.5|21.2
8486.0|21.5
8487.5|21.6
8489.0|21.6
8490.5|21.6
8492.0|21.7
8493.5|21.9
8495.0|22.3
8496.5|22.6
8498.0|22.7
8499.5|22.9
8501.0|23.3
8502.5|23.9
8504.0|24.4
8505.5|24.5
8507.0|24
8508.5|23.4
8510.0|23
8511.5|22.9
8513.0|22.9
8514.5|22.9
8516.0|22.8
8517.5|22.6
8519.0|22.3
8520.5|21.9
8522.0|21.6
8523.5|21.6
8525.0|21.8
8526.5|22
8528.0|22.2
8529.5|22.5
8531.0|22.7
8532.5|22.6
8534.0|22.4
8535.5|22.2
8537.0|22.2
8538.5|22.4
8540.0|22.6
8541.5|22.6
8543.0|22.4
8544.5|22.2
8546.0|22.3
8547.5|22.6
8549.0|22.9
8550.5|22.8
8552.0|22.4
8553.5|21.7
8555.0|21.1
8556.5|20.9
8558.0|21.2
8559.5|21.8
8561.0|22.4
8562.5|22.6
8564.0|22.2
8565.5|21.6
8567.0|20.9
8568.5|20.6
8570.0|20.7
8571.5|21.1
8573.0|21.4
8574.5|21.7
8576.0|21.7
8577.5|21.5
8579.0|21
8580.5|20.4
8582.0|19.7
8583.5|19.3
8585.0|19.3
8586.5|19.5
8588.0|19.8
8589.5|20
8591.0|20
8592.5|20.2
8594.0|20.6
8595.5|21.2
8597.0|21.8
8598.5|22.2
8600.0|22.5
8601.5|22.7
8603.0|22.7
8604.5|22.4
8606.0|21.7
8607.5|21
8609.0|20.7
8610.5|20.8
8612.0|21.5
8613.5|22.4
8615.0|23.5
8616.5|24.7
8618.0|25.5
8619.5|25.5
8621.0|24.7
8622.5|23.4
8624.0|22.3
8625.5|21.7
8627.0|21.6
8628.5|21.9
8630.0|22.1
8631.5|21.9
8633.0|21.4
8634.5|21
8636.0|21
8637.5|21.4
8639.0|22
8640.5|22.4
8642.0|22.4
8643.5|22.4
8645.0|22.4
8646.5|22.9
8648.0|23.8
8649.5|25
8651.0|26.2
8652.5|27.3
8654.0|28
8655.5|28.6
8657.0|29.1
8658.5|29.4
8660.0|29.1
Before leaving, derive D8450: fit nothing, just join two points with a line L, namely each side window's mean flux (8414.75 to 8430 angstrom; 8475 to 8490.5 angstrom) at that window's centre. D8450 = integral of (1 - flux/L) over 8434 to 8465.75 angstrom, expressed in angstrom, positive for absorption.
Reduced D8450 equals 0.4 angstrom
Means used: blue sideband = 21.2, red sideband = 21.2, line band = 20.9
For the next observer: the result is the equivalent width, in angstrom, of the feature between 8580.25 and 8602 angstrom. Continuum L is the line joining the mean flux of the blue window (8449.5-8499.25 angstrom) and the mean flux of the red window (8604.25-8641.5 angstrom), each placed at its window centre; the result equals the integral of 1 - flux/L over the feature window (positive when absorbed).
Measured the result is 1.57 angstrom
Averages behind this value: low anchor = 21.6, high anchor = 22.3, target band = 20.6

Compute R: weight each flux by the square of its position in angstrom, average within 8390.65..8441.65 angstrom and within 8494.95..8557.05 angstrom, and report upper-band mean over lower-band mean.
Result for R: 1.08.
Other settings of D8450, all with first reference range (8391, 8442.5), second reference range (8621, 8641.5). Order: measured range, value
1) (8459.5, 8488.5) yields -0.7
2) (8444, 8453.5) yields 0.8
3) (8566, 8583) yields 0.7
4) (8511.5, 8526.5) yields -0.4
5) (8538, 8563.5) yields -0.4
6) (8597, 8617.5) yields -0.3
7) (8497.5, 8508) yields -1.0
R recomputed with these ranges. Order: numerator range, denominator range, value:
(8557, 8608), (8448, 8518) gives 0.98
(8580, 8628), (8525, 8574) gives 1.00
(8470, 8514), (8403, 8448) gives 1.06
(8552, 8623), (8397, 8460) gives 1.07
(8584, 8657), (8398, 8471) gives 1.10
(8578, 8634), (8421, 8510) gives 1.02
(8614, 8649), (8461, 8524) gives 1.04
